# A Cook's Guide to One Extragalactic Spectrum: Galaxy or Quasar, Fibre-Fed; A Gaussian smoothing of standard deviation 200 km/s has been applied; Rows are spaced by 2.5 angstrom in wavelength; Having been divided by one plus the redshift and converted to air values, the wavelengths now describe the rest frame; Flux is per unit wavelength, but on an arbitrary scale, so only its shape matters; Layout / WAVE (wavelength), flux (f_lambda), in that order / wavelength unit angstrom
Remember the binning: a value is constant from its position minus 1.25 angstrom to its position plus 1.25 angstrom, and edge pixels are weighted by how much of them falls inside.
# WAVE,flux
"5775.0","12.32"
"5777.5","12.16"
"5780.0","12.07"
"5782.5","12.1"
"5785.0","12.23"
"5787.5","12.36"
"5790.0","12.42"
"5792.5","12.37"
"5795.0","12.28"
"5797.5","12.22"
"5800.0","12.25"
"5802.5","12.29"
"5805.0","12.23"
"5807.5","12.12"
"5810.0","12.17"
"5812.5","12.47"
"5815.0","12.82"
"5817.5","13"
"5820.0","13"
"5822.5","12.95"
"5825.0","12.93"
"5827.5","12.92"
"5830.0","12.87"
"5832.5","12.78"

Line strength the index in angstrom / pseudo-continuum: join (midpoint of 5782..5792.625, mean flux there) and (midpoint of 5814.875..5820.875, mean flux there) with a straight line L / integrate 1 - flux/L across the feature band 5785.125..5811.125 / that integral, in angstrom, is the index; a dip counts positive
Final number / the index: 0.5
